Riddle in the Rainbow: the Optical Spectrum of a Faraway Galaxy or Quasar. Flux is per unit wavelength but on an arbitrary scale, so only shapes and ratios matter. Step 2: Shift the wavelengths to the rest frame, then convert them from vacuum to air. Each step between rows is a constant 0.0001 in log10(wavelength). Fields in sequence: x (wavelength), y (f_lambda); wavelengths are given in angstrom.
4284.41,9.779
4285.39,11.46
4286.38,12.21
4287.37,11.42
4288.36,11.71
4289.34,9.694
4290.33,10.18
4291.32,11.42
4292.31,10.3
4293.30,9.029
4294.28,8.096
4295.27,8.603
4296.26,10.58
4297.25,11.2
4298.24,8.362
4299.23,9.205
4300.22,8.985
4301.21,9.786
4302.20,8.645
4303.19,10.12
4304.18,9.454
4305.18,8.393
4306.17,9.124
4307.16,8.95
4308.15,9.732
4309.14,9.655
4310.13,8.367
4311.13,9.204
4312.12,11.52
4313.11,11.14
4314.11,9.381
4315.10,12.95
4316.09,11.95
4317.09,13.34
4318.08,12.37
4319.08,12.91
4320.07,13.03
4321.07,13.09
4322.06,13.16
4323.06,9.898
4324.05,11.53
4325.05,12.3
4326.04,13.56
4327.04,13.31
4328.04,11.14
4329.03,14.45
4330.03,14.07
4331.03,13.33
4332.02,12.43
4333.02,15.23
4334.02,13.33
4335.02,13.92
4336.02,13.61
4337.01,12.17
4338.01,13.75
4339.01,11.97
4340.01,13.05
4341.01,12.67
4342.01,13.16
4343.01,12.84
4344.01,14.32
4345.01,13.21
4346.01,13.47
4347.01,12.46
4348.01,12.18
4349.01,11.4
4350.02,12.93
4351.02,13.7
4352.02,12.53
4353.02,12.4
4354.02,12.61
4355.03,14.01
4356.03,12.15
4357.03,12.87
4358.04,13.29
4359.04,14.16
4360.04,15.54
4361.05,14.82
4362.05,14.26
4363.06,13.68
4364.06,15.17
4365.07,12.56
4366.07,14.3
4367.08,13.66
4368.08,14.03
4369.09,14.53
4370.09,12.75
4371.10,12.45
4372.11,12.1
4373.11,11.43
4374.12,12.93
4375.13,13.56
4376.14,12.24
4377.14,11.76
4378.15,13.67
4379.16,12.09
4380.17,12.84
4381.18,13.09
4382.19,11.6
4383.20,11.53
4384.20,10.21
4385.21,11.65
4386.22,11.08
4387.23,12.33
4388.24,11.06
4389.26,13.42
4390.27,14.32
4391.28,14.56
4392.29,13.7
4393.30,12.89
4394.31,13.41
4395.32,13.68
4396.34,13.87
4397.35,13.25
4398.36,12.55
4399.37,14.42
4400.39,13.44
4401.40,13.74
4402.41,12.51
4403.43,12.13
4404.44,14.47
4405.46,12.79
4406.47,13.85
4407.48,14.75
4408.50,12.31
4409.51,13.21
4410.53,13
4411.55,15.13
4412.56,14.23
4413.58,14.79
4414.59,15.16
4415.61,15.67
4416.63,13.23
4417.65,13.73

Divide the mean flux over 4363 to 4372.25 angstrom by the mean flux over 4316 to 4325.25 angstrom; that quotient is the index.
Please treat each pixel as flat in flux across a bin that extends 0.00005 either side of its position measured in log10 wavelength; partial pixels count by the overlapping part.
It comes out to 1.10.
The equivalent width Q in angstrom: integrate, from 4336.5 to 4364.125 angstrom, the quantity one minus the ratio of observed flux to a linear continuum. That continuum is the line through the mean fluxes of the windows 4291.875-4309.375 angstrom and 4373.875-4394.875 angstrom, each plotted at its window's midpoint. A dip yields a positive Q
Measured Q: -4.80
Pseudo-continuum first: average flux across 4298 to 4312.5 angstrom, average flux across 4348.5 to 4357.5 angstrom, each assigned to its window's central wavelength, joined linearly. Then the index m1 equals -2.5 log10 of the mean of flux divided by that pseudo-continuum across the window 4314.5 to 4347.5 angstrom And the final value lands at -0.17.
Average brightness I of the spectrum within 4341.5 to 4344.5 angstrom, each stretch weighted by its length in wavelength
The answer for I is 13.4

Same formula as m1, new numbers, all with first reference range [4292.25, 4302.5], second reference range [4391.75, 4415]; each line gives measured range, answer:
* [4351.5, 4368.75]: -0.15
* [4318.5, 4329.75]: -0.21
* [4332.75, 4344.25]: -0.21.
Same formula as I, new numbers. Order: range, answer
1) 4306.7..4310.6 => 9.2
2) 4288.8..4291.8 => 10.5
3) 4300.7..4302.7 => 9.22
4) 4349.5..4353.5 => 12.9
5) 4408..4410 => 12.8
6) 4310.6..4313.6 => 10.6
